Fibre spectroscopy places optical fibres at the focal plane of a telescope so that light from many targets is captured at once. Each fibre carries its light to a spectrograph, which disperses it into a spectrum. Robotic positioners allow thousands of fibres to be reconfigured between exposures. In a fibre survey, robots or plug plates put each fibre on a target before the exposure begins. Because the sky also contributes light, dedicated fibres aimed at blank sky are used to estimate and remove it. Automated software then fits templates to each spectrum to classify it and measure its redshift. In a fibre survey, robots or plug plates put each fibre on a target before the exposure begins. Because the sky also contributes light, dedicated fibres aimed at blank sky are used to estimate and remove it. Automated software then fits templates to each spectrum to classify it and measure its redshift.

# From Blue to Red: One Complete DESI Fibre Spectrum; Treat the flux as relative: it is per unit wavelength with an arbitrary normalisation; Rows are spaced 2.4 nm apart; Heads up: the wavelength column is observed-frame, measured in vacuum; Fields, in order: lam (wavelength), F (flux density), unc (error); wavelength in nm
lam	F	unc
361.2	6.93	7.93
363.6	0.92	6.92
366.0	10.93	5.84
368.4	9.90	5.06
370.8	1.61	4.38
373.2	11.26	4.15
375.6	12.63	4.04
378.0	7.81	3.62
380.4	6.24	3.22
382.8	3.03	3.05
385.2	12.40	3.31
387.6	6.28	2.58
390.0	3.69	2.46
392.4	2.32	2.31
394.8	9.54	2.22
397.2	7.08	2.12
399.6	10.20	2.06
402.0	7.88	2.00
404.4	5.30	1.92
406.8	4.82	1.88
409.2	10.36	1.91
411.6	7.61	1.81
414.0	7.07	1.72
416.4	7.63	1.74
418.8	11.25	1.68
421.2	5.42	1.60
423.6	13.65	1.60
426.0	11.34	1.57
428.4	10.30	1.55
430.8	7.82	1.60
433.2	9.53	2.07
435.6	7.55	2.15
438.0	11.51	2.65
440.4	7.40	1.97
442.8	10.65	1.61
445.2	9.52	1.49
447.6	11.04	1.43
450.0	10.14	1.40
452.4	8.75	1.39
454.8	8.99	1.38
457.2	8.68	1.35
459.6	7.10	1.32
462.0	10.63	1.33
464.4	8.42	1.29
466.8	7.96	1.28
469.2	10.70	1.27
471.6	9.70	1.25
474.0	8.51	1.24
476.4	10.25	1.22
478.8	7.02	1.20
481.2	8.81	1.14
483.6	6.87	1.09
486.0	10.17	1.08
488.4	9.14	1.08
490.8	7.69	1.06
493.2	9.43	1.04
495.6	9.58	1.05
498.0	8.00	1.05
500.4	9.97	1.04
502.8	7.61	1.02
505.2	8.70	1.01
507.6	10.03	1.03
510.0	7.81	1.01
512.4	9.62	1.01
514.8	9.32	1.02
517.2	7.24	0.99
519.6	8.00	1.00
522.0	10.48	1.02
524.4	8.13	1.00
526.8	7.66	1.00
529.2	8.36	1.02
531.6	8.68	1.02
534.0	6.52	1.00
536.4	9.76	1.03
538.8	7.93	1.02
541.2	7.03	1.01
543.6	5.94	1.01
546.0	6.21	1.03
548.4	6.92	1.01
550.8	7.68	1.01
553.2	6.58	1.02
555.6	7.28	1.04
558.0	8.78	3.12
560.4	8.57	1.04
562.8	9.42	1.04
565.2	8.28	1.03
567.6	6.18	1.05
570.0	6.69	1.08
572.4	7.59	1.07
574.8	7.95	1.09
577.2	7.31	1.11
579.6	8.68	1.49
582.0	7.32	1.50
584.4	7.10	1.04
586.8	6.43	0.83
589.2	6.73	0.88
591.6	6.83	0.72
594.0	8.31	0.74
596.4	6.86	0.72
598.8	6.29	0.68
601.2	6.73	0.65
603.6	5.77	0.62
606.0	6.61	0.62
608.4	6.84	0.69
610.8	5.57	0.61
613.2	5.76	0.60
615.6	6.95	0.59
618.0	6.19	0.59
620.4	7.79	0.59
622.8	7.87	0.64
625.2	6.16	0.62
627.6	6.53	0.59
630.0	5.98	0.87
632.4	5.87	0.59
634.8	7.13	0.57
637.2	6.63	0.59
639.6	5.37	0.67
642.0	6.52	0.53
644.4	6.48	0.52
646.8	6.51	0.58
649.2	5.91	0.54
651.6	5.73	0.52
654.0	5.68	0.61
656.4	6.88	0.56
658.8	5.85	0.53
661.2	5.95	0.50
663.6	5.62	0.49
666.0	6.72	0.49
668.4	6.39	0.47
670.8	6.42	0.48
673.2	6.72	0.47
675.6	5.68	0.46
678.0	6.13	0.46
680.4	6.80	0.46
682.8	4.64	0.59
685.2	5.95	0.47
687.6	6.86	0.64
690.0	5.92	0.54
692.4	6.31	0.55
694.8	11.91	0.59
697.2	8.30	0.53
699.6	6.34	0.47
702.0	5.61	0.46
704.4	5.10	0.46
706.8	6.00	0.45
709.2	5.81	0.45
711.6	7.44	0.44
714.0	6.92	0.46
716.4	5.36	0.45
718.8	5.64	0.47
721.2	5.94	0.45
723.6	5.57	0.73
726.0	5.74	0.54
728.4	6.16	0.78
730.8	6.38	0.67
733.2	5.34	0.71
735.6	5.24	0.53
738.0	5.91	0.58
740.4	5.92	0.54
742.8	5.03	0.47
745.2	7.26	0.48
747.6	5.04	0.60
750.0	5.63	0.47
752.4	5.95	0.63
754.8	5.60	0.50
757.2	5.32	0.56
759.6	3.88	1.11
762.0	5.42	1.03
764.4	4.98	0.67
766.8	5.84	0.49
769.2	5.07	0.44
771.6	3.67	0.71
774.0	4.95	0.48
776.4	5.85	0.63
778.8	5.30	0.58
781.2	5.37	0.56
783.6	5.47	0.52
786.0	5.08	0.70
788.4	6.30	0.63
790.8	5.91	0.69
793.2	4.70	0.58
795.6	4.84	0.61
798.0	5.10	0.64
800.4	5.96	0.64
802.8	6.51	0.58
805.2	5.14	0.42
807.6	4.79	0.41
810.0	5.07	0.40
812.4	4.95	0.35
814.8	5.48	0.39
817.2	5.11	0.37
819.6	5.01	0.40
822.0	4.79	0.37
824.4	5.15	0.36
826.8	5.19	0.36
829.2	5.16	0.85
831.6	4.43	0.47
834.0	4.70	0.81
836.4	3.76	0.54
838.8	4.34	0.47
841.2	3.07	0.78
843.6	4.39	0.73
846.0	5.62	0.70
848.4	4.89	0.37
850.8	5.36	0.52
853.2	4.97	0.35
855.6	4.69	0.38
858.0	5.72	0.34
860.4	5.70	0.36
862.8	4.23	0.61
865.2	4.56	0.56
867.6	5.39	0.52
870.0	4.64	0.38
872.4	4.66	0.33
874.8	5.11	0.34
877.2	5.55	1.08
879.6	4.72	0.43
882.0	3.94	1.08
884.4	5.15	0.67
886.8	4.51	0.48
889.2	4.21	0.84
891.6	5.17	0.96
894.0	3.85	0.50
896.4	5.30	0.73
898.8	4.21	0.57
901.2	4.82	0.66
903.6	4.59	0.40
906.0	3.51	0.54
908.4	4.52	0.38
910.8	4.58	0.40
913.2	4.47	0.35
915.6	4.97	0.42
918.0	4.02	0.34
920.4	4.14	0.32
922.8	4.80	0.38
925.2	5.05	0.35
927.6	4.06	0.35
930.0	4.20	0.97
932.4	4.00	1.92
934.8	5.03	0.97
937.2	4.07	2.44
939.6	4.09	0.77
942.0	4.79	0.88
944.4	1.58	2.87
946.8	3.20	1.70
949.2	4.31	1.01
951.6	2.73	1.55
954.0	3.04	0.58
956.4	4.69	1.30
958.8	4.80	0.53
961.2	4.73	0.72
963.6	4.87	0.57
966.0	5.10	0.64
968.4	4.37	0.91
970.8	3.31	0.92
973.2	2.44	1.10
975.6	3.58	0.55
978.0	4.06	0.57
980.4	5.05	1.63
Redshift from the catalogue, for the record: 0.06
